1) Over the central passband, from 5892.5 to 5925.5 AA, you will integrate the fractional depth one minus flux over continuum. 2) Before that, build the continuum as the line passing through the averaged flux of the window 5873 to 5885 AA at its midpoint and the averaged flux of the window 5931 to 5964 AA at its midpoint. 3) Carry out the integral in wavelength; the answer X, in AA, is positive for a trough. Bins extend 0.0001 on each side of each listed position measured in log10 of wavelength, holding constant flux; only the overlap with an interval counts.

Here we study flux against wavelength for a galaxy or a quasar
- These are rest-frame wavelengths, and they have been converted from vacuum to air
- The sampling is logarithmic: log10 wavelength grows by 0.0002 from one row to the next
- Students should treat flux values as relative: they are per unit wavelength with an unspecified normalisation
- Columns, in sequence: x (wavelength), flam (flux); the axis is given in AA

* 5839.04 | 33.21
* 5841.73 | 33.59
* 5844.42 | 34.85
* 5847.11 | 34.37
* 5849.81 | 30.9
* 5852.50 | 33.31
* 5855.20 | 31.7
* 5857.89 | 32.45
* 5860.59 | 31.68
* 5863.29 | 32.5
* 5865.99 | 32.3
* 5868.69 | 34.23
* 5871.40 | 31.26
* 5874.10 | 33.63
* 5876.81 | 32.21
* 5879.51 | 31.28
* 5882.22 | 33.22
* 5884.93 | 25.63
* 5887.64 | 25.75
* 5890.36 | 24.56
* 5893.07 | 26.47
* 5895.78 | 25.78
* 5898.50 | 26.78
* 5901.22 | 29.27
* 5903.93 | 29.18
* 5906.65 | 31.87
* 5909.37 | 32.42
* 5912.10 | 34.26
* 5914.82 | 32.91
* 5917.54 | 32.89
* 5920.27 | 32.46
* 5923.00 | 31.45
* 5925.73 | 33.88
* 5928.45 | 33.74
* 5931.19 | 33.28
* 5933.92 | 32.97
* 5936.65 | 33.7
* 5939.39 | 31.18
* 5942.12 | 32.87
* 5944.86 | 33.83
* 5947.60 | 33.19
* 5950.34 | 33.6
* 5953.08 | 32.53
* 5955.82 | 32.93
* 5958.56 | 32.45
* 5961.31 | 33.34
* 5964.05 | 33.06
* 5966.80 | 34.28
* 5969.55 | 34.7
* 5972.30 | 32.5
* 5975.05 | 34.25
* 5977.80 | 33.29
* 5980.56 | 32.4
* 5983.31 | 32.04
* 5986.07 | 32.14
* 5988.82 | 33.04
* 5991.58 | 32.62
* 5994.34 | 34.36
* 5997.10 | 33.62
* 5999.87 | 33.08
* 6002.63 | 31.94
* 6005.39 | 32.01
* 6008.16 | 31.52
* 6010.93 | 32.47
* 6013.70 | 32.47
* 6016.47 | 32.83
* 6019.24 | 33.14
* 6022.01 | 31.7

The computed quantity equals 1.6 AA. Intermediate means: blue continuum 31.7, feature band 30.7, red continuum 33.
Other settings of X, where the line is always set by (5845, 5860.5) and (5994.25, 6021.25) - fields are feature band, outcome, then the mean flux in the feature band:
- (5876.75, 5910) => 4.1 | 28.6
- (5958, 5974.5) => -0.4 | 33.5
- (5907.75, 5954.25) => -0.6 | 33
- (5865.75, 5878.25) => -0.1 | 32.8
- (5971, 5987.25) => -0.1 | 32.8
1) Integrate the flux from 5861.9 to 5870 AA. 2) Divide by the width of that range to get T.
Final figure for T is 33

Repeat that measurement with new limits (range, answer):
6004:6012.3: 32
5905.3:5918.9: 32.9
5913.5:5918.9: 32.9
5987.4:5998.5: 33.4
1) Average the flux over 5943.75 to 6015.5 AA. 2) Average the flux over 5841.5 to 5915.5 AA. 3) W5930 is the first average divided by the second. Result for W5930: 1.07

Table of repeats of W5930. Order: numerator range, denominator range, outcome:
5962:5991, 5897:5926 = 1.05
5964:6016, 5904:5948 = 1.00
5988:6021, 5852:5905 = 1.09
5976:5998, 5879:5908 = 1.17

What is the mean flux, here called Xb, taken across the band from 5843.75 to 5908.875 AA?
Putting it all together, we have 30.6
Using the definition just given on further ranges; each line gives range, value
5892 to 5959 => 31.9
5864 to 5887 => 31.6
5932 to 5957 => 33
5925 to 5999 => 33.2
